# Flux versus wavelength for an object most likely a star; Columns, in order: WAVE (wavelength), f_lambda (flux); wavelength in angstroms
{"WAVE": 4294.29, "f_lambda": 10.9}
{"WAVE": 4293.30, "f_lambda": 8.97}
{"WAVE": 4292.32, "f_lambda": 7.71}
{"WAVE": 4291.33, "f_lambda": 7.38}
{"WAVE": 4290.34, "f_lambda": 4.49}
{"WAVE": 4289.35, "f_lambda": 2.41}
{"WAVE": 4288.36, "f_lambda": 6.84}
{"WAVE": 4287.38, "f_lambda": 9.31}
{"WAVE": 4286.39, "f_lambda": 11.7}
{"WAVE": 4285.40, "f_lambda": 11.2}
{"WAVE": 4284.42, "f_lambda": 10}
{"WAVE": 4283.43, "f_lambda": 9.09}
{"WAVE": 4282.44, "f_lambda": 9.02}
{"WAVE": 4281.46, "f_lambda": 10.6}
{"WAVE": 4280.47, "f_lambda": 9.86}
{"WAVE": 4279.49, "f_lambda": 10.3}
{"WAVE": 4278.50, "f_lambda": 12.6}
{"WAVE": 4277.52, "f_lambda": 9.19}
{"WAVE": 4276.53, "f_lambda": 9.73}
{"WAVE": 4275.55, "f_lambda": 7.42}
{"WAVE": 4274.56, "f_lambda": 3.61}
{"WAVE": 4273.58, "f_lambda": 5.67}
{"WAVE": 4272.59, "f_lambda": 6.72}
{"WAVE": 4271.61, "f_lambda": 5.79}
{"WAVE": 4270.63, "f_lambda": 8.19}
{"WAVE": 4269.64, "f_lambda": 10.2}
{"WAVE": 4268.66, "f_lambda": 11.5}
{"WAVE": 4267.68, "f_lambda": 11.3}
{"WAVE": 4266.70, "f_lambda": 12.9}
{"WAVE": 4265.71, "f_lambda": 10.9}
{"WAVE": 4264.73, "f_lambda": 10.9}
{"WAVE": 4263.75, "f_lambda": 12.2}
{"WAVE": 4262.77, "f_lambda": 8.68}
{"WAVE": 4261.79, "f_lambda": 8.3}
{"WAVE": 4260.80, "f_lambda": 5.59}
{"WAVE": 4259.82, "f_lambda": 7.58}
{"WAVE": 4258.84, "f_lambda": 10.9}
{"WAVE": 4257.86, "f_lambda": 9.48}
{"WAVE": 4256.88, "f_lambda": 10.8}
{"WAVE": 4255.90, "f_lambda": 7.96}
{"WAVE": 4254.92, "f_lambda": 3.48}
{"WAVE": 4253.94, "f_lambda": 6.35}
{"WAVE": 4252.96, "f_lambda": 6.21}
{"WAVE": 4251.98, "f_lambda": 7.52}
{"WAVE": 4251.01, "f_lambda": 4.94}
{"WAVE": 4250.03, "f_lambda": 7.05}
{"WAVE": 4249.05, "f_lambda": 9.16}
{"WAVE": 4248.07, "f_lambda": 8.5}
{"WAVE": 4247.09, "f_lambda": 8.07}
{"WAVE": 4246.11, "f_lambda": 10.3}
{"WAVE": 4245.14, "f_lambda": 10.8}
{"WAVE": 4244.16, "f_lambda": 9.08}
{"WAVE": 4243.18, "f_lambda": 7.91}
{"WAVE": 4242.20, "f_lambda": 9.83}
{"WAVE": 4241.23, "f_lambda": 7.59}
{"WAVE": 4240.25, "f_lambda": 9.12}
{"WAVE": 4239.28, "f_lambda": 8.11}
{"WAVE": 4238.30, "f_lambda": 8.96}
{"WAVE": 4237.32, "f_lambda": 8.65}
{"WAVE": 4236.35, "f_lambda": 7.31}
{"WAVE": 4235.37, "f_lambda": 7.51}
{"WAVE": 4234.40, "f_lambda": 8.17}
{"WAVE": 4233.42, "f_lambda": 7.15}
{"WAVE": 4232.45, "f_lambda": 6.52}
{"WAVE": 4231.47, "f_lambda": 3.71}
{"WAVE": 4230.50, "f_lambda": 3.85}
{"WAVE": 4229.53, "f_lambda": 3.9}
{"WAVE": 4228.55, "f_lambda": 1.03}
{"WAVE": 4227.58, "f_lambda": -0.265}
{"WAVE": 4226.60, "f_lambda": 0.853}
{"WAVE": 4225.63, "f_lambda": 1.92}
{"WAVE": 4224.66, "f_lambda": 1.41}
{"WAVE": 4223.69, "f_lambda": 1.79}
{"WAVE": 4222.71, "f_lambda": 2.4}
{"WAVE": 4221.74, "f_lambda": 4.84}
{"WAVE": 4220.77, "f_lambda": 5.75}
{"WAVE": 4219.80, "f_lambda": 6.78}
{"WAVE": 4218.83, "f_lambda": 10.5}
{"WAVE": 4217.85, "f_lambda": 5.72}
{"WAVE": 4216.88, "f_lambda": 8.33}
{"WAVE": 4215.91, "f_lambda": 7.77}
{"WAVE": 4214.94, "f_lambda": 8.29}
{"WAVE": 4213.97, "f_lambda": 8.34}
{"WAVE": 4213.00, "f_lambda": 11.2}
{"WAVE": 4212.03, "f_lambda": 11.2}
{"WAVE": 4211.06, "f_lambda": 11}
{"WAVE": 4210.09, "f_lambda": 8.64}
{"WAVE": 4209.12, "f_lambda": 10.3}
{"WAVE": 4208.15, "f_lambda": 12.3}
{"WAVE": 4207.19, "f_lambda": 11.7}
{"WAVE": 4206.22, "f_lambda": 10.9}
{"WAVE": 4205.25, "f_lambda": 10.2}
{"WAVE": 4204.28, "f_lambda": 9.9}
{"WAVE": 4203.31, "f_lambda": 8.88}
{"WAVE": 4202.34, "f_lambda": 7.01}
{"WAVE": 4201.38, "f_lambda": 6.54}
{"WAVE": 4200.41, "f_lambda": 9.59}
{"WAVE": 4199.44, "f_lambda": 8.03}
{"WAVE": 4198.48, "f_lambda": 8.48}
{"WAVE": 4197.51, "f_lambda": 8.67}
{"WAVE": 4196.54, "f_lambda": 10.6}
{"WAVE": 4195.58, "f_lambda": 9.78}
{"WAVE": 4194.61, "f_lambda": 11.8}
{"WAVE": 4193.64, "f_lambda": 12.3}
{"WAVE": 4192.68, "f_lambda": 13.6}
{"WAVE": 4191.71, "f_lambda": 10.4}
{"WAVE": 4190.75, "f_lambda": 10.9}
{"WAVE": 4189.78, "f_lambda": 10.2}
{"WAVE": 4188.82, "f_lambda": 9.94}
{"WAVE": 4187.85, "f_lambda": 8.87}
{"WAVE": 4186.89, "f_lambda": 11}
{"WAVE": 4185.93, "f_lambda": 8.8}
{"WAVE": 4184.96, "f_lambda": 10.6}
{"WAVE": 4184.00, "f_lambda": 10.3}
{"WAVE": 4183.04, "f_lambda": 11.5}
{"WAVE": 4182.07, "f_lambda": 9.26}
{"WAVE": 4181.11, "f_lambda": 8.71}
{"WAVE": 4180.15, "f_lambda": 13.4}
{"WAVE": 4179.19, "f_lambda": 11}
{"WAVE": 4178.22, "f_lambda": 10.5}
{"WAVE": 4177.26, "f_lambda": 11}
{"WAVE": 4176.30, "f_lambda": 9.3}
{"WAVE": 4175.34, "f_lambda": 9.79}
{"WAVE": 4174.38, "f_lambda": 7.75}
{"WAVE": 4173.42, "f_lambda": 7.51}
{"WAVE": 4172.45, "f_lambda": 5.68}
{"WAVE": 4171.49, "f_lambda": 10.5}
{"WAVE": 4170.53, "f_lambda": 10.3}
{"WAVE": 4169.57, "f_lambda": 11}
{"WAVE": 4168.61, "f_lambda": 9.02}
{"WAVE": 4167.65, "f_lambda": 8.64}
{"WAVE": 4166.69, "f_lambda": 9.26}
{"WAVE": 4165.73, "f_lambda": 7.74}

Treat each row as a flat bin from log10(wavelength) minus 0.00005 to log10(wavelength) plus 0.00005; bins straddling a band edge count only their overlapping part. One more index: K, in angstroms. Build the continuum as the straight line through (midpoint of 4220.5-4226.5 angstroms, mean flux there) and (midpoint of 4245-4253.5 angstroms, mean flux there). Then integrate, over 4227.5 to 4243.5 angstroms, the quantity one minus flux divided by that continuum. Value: -3.51 angstroms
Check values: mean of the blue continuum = 2.78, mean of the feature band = 6.57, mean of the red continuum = 7.94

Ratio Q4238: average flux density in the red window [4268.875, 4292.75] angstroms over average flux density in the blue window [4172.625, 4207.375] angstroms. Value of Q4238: 0.8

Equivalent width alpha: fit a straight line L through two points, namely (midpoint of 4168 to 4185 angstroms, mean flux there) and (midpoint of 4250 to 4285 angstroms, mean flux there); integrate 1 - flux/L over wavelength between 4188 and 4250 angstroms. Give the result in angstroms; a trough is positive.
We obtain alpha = 8.9 angstroms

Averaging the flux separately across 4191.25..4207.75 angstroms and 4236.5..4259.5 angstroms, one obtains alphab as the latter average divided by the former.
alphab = 0.83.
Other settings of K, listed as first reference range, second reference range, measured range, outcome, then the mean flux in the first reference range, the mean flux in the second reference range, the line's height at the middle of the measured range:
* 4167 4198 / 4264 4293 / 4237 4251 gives 0.97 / 10.1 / 8.87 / 9.31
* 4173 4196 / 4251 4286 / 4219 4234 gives 9.35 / 10.4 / 8.86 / 9.61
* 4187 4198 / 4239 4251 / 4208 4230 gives 8.12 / 10.6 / 8.65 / 9.64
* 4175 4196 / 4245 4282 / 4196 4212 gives 0.85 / 10.6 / 8.7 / 10.1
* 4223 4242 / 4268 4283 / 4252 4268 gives -3.00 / 5.17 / 8.73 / 7.44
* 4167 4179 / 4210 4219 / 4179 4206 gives -2.42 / 9.29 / 9.06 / 9.18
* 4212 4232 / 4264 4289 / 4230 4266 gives -4.90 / 5.07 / 9.37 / 7.12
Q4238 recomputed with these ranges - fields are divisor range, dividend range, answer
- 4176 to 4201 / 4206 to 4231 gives 0.63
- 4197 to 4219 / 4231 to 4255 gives 0.84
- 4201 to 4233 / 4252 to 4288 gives 1.33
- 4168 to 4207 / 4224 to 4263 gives 0.69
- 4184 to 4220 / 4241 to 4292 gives 0.88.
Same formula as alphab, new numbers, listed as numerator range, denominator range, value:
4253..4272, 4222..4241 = 1.85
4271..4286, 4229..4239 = 1.33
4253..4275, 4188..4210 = 0.85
